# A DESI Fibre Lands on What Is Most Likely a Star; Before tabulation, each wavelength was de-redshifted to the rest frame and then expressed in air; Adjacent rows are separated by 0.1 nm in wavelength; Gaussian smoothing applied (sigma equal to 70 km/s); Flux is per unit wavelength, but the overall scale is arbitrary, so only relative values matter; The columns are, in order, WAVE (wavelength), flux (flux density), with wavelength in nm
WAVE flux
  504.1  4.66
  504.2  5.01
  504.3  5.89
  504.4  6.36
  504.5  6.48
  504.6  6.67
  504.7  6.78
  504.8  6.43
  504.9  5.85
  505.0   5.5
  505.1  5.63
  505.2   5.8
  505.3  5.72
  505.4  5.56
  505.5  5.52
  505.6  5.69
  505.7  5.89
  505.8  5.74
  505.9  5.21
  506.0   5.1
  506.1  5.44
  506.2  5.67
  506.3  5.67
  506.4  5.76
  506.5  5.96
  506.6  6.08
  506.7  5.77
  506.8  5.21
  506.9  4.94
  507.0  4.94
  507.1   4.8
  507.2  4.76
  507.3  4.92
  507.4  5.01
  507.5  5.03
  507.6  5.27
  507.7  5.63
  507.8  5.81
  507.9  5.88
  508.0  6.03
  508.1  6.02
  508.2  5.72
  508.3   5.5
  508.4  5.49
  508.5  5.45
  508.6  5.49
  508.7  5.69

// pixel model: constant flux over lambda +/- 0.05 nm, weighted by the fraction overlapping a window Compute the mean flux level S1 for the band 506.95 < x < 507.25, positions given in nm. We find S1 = 4.83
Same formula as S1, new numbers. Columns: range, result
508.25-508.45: 5.5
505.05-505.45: 5.68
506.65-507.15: 5.13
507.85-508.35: 5.83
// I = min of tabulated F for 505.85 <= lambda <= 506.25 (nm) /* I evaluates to 5.1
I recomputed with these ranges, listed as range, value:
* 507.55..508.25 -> 5.27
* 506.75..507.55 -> 4.76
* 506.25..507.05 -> 4.94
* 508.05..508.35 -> 5.5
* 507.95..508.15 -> 6.02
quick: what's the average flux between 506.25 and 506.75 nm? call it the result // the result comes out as 5.85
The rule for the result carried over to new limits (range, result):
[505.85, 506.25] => 5.35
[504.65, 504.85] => 6.61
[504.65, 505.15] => 6.04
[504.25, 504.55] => 6.24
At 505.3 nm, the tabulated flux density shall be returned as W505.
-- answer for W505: 5.72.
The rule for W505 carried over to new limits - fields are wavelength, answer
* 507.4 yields 5.01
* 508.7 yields 5.69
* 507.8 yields 5.81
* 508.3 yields 5.5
